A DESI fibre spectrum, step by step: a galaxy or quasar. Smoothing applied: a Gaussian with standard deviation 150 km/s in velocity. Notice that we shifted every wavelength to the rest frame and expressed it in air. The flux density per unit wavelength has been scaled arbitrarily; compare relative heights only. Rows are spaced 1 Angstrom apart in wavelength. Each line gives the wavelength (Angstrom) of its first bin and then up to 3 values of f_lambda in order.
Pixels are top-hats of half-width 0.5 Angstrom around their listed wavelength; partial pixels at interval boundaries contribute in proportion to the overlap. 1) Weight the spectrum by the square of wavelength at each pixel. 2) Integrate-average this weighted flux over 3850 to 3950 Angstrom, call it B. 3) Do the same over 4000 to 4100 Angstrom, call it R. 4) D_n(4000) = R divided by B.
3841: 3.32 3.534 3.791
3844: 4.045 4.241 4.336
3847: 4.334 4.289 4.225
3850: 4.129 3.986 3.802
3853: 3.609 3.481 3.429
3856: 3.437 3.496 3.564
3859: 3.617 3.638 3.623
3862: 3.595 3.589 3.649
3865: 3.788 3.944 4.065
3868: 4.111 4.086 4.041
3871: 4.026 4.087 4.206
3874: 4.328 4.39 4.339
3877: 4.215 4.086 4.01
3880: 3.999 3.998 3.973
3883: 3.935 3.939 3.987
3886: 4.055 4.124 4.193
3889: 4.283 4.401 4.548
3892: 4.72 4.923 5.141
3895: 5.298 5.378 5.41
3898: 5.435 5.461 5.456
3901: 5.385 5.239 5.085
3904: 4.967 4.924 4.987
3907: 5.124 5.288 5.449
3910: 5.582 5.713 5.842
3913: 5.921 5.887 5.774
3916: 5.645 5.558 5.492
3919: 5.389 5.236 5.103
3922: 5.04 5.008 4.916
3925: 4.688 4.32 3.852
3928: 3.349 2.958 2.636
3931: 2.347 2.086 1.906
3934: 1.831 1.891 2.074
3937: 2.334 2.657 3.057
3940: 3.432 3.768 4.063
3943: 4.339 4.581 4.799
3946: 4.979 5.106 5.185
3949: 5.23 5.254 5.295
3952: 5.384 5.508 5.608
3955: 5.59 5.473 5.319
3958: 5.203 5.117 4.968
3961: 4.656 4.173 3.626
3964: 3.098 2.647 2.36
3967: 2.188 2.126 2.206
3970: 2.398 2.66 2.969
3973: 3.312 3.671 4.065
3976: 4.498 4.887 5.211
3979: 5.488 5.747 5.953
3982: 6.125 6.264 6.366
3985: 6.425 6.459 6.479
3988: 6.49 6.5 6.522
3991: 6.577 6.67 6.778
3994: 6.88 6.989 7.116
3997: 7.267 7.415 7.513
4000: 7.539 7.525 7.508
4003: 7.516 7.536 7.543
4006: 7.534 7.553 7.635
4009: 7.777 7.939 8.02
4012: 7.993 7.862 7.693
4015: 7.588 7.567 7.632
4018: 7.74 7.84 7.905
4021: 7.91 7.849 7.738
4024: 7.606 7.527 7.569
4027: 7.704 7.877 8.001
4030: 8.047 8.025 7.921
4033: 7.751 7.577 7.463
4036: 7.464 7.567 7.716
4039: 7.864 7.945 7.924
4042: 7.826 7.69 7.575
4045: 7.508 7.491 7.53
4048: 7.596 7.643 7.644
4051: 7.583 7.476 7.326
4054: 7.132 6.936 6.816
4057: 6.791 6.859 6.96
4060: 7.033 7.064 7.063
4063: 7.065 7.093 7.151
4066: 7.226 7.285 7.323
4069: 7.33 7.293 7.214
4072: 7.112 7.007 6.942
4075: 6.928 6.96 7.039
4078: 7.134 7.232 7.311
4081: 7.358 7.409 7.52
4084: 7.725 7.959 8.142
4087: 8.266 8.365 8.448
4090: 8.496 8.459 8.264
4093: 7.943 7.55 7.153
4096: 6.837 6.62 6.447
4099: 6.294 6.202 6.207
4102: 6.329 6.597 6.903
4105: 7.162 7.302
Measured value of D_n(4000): 1.88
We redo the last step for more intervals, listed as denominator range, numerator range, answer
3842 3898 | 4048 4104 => 1.96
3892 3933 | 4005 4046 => 1.68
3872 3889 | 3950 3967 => 1.16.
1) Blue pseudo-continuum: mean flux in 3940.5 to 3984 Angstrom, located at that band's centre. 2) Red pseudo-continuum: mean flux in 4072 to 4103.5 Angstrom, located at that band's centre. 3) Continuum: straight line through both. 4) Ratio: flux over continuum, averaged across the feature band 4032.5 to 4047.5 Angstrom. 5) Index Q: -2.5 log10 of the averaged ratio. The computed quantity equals -0.223 mag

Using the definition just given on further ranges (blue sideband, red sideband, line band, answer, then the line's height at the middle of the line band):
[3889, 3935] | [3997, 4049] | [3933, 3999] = 0.295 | 6.17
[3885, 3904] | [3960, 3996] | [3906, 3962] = 0.083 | 4.89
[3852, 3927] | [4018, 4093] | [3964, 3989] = 0.349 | 6.12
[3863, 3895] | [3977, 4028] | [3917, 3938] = 0.406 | 5.35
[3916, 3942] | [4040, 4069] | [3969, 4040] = -0.157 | 5.87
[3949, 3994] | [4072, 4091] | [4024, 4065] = -0.128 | 6.68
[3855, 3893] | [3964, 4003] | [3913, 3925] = -0.171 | 4.58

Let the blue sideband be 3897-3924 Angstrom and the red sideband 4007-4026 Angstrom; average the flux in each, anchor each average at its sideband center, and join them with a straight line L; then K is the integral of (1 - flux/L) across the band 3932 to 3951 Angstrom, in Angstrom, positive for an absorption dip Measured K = 7.5 Angstrom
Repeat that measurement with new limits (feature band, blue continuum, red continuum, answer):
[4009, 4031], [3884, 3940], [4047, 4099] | -4.8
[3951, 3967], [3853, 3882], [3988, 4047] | 4.1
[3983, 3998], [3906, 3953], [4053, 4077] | -2.9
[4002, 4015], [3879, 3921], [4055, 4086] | -2.7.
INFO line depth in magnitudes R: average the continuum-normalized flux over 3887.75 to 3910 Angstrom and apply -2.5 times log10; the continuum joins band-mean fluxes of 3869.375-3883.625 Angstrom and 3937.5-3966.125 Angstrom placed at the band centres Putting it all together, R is -0.19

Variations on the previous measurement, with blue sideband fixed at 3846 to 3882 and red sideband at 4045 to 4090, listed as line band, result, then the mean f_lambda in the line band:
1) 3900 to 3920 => -0.16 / 5.43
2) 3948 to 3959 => 0.01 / 5.37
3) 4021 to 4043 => -0.15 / 7.76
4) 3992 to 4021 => -0.19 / 7.54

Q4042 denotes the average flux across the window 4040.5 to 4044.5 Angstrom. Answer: 7.75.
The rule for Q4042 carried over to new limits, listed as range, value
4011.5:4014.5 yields 7.85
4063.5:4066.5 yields 7.16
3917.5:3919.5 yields 5.44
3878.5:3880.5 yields 4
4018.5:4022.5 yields 7.88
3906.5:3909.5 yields 5.29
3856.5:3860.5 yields 3.58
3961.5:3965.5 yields 3.39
